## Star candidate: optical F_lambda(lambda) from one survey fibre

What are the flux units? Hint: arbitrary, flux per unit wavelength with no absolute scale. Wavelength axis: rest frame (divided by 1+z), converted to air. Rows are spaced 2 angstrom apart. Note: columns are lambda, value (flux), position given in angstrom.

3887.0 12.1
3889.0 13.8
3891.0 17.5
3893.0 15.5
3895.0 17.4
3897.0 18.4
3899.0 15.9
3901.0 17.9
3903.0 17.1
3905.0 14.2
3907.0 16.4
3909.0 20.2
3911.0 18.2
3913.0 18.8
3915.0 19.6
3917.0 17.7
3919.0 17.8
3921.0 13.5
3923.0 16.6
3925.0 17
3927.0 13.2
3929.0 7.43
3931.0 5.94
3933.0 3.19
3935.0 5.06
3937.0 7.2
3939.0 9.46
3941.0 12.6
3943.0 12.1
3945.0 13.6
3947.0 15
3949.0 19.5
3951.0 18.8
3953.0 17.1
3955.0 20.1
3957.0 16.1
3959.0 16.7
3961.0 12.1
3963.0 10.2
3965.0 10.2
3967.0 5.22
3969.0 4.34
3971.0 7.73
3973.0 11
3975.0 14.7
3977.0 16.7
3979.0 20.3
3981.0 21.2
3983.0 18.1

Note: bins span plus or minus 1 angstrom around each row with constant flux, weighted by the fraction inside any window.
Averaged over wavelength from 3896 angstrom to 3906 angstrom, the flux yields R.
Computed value 16.7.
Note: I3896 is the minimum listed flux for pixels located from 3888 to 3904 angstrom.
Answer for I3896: 13.8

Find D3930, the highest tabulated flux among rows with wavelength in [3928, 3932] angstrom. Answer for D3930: 7.43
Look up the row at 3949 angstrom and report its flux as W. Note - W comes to 19.5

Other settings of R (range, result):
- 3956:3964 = 13.8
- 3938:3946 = 11.9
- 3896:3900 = 17.1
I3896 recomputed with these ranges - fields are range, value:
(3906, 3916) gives 16.4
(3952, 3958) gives 16.1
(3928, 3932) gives 5.94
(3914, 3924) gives 13.5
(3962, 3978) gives 4.34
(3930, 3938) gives 3.19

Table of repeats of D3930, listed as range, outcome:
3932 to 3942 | 12.6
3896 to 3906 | 18.4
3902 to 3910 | 20.2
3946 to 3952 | 19.5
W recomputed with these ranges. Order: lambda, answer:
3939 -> 9.46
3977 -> 16.7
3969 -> 4.34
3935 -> 5.06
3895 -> 17.4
